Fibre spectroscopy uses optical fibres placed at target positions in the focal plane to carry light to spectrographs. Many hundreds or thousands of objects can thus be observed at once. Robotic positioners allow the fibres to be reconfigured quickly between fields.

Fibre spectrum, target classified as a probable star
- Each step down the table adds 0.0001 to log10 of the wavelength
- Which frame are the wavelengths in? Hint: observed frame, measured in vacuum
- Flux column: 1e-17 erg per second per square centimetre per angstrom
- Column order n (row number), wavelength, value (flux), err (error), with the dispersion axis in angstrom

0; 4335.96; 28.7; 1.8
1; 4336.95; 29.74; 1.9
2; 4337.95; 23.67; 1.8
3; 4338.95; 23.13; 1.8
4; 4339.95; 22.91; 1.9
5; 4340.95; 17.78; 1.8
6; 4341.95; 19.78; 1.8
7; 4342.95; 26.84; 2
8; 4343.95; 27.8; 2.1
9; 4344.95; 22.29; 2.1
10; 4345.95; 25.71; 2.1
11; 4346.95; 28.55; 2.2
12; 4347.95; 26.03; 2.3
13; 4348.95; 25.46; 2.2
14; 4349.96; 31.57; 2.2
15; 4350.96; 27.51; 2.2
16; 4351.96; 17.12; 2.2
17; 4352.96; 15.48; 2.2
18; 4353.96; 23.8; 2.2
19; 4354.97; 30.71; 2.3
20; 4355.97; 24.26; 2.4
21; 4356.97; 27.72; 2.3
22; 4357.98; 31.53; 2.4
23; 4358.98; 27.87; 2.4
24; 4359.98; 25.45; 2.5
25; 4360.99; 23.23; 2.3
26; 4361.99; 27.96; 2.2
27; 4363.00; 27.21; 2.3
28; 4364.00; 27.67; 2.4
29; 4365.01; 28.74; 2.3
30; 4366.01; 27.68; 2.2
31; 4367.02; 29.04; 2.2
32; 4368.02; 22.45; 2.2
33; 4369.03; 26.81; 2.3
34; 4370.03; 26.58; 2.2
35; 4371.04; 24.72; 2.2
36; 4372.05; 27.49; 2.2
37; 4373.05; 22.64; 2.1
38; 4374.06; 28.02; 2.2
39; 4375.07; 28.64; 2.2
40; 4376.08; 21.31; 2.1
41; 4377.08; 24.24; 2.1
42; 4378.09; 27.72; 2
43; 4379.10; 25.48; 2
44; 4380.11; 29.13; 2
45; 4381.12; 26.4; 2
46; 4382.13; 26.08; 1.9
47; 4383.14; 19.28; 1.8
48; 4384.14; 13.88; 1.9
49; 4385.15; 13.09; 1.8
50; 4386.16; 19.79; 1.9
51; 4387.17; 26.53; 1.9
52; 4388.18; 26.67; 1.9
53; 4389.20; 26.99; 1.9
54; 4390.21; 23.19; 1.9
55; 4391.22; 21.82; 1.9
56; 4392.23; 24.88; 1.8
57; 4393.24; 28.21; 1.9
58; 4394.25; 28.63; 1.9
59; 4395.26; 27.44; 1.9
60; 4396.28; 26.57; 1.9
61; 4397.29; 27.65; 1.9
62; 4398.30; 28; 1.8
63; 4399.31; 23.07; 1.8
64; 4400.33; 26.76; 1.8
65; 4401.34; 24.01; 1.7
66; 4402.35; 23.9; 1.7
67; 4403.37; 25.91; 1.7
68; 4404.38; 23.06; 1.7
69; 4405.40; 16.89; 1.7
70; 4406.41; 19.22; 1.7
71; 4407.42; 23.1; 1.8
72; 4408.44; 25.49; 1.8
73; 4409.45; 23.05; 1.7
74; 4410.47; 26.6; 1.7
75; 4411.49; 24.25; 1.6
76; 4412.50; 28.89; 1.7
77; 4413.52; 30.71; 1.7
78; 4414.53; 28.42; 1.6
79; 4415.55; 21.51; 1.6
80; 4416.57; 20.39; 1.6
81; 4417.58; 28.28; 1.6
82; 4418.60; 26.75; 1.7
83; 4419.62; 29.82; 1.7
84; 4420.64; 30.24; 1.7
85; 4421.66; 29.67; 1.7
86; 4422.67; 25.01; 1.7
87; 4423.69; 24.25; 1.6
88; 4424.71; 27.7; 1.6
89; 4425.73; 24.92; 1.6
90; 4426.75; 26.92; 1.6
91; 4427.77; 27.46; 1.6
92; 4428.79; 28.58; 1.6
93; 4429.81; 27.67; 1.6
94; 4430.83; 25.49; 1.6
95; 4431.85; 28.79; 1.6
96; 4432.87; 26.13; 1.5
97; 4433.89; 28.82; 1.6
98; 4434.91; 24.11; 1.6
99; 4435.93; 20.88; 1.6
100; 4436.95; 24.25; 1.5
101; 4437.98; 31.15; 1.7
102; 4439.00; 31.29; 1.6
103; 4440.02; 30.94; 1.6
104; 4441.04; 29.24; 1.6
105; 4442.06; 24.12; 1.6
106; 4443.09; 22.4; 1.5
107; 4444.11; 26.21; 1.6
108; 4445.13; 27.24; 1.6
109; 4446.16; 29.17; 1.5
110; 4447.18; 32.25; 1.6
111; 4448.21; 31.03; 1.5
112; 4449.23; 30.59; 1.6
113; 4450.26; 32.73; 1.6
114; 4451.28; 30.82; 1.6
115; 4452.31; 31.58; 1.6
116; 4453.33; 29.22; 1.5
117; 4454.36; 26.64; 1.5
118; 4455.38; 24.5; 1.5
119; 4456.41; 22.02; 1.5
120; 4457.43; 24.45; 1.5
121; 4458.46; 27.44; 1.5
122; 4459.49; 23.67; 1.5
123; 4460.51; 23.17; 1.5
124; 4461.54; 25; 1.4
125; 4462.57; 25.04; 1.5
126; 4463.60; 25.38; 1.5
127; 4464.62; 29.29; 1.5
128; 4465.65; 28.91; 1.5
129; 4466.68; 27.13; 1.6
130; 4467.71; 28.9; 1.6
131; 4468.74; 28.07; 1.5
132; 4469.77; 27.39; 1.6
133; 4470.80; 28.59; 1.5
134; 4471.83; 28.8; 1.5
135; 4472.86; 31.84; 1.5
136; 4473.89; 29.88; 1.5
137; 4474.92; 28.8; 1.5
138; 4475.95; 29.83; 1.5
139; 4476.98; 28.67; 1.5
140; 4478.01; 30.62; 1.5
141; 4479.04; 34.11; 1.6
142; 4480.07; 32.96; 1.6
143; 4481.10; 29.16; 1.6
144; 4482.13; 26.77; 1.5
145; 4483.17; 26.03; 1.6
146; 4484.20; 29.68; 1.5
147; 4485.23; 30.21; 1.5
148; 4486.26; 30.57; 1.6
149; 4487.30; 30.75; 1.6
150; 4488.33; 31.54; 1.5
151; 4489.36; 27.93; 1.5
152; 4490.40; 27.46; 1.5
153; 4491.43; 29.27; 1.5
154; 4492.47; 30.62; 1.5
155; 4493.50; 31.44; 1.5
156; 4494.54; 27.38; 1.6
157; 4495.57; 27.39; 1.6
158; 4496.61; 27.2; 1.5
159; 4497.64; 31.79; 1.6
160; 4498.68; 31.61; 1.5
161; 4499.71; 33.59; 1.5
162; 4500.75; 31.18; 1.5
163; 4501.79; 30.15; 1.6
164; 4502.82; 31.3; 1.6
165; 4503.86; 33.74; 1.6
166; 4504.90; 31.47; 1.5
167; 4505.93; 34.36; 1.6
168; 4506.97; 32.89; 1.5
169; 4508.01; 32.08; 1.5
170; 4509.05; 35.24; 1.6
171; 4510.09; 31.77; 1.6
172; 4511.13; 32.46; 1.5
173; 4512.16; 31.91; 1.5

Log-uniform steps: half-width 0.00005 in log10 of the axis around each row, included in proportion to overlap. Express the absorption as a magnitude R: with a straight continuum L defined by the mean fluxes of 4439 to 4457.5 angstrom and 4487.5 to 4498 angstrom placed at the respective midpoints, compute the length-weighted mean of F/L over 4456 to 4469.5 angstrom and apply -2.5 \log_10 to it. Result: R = 0.10 mag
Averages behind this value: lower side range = 28.2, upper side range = 29.2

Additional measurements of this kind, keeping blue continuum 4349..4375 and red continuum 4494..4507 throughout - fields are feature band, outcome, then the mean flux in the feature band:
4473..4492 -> 0.024 mag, 29.7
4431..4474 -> 0.068 mag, 27.6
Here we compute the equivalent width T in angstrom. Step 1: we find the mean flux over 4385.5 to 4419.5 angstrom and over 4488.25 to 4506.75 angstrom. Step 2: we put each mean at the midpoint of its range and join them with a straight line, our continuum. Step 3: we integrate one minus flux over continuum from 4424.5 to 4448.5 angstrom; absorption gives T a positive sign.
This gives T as -0.3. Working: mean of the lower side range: 25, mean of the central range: 27.3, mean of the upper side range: 30.5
